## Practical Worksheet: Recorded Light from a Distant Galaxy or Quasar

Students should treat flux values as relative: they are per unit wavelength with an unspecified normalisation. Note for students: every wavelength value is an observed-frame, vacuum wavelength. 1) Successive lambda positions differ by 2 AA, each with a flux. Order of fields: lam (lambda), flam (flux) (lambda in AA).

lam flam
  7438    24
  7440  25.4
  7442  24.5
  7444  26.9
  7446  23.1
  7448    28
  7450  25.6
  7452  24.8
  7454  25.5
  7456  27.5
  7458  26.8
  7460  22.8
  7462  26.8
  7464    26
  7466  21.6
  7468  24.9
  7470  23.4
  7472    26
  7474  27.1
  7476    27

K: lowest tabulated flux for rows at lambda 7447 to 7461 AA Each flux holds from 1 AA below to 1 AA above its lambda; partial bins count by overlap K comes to 22.8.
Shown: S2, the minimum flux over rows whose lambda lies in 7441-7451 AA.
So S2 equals 23.1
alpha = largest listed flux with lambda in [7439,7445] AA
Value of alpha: 26.9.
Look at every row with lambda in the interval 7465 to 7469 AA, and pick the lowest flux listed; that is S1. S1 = 21.6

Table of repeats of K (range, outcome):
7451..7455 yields 24.8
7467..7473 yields 23.4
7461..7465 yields 26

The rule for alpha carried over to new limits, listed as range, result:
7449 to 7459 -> 27.5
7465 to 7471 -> 24.9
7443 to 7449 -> 28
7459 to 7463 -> 26.8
